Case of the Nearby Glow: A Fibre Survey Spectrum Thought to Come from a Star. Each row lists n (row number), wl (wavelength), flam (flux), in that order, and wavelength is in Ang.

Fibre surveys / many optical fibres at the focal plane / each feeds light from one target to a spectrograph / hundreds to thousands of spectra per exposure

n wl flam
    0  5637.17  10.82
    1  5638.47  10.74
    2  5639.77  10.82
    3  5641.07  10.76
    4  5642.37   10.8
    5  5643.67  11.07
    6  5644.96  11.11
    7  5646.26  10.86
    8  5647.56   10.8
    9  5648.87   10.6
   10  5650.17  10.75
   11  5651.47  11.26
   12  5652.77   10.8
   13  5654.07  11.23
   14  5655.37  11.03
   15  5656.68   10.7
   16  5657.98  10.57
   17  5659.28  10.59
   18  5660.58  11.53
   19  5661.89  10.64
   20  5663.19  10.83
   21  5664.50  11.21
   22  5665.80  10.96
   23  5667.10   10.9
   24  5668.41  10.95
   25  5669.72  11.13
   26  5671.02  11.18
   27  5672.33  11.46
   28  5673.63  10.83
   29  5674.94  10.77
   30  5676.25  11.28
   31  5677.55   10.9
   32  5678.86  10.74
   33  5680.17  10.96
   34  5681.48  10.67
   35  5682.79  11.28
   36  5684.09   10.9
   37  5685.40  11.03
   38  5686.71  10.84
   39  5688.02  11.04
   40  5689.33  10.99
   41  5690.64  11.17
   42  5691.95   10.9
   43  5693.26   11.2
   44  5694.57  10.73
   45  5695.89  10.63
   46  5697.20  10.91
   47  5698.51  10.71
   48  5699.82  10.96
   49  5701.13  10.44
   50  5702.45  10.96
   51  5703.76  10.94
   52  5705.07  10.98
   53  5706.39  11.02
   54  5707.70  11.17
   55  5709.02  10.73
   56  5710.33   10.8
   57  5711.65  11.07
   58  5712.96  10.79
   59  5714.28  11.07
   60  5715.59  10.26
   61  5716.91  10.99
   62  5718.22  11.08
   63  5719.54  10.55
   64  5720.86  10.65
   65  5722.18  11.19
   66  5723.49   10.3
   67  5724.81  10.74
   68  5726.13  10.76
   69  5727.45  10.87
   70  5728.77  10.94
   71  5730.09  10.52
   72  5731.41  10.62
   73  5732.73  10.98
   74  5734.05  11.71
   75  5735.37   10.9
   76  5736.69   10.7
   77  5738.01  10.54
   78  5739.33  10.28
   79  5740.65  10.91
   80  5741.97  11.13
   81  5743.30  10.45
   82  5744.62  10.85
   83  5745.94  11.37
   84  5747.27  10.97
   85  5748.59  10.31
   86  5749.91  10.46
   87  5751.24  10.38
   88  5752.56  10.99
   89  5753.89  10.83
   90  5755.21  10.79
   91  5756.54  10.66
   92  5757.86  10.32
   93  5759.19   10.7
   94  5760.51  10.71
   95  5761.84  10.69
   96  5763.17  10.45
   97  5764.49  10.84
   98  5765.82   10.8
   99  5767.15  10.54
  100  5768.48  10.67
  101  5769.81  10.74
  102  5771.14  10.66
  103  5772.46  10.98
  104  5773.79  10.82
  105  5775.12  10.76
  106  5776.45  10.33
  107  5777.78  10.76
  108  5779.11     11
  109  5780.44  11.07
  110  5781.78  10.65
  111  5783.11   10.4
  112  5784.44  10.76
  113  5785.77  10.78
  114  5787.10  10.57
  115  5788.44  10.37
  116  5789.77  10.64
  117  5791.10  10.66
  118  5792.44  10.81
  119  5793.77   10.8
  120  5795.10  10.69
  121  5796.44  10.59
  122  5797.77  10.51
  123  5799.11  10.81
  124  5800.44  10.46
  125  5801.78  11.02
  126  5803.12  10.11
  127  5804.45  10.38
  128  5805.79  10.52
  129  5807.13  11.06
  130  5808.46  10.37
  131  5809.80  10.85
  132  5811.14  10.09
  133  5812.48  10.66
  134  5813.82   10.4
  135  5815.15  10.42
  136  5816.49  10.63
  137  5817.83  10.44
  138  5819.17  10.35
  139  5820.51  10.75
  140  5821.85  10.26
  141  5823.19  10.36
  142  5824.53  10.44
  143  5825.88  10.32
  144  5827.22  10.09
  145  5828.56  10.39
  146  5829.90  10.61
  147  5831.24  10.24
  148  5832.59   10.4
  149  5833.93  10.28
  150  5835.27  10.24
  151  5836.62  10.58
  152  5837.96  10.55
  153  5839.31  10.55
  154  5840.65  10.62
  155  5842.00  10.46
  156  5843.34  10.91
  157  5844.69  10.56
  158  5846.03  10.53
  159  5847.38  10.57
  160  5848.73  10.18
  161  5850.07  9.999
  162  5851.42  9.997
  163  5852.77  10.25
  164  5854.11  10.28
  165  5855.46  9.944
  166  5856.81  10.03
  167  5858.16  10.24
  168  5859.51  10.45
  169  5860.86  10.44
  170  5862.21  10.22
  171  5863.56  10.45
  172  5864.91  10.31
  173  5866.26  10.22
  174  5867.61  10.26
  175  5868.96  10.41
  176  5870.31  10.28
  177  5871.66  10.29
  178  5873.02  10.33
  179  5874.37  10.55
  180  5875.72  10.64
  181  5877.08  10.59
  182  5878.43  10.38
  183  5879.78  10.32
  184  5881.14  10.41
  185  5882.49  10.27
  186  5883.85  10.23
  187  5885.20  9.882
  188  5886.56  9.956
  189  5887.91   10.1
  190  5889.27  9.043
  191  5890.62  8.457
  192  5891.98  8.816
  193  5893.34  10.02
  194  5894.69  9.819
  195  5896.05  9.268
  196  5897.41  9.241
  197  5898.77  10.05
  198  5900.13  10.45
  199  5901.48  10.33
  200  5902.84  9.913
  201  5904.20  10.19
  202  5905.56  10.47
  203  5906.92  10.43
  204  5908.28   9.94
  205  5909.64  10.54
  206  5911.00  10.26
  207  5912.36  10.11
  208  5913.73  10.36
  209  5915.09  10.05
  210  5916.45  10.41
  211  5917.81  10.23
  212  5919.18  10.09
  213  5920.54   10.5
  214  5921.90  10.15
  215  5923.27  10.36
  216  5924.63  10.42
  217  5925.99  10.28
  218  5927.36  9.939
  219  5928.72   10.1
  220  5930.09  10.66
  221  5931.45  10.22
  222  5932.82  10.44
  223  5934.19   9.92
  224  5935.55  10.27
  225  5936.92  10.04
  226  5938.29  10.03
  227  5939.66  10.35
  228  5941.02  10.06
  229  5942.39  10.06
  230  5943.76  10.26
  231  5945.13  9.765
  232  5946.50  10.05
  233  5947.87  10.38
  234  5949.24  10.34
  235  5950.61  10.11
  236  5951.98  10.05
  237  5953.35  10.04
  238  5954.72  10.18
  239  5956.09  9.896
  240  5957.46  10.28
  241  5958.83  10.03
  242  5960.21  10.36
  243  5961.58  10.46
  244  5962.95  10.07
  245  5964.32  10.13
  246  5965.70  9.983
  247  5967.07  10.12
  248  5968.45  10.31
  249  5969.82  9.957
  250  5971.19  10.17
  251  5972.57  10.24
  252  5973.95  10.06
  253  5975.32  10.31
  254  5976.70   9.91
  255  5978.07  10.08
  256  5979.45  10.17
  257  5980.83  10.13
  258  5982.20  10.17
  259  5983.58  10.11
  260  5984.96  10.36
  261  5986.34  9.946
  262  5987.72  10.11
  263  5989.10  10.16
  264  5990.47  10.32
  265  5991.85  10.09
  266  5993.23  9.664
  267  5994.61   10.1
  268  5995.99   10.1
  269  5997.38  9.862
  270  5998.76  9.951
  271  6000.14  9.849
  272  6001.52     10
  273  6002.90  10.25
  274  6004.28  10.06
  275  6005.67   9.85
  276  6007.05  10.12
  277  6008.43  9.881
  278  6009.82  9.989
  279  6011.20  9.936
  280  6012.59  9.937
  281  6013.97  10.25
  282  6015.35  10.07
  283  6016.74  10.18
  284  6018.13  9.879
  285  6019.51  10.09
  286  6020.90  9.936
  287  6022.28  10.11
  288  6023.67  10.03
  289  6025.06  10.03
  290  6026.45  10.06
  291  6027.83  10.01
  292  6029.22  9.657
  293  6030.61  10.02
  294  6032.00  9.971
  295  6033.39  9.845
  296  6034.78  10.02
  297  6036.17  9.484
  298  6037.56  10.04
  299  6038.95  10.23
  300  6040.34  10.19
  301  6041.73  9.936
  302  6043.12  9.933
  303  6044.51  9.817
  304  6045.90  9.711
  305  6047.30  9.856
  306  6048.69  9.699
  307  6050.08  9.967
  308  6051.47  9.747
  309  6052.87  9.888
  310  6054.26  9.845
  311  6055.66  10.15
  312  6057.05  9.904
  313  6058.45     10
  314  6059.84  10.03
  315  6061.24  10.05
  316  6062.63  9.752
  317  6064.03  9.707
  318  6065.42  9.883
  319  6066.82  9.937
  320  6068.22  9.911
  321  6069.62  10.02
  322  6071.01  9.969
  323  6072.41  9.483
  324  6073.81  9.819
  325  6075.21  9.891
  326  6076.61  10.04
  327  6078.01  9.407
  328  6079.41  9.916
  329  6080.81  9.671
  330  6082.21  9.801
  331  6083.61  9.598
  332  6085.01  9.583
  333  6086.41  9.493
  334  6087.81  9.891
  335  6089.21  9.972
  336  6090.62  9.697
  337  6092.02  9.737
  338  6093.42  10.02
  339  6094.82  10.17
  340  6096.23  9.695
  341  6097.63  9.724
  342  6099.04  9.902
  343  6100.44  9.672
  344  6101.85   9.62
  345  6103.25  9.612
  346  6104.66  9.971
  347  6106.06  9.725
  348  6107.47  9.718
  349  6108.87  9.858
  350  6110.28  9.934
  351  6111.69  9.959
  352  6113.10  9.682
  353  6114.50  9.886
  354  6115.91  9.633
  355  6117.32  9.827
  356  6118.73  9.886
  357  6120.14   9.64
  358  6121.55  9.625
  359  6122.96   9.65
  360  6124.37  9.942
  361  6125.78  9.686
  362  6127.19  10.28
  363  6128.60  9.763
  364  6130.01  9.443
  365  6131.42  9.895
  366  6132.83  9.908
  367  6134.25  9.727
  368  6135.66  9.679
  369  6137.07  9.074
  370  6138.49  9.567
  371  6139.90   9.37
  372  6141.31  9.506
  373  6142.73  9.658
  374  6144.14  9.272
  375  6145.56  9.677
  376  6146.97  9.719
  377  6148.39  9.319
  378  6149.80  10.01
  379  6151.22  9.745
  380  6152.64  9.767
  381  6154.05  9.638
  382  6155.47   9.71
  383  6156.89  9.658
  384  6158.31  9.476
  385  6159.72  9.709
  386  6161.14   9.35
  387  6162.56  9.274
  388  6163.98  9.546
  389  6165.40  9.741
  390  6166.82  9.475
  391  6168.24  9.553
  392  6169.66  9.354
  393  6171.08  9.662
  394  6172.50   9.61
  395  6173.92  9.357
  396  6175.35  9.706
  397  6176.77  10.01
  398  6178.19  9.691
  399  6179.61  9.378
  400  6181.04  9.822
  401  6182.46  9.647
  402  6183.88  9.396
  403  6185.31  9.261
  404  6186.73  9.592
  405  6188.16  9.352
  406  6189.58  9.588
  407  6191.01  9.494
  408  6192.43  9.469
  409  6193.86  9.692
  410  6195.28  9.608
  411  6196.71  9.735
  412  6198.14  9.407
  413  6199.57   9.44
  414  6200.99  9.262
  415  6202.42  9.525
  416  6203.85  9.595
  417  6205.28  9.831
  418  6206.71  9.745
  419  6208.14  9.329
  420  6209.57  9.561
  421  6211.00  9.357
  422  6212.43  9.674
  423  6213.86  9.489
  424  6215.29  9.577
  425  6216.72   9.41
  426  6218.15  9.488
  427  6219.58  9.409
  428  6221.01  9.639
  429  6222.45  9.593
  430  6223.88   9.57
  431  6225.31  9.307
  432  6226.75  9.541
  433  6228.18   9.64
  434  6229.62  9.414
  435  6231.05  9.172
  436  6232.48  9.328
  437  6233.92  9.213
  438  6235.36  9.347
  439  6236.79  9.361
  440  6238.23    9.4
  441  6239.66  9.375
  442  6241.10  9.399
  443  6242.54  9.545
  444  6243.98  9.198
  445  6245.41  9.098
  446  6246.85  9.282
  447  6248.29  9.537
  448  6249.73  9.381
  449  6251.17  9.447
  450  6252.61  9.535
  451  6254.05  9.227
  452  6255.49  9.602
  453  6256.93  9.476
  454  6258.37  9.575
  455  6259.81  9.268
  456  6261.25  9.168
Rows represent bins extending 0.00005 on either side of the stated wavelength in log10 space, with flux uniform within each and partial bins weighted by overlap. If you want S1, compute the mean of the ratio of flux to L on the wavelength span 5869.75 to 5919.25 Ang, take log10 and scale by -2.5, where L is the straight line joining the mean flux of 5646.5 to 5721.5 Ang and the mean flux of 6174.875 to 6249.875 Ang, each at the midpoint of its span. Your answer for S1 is 0.03 mag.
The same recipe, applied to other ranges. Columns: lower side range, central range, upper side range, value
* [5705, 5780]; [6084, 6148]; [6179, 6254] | 0.00 mag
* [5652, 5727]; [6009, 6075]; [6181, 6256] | 0.00 mag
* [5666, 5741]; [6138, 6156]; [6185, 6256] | 0.01 mag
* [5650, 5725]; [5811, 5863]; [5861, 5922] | -0.01 mag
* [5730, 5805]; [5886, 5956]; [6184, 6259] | 0.02 mag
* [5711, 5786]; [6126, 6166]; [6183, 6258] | 0.00 mag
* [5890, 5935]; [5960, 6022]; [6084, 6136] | -0.01 mag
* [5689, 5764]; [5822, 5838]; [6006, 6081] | 0.02 mag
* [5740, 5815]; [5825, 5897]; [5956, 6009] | 0.02 mag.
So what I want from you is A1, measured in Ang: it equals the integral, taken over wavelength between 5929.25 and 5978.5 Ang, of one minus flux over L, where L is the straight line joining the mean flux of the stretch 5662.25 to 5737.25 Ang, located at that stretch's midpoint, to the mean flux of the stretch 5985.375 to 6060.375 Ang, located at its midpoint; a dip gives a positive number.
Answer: 0.1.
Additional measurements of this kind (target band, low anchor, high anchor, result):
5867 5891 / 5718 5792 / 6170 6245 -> 0.6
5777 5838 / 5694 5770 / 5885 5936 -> -0.5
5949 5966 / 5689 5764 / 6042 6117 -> 0.0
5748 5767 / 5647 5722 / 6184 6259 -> 0.1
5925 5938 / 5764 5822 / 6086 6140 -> 0.1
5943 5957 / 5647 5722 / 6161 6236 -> 0.1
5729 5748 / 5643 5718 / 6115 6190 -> -0.1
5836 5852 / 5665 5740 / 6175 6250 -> 0.1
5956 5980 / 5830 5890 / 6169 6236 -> -0.2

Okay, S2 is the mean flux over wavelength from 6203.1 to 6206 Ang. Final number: 9.7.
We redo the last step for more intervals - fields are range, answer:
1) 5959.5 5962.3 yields 10.4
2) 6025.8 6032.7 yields 9.95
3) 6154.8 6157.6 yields 9.67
